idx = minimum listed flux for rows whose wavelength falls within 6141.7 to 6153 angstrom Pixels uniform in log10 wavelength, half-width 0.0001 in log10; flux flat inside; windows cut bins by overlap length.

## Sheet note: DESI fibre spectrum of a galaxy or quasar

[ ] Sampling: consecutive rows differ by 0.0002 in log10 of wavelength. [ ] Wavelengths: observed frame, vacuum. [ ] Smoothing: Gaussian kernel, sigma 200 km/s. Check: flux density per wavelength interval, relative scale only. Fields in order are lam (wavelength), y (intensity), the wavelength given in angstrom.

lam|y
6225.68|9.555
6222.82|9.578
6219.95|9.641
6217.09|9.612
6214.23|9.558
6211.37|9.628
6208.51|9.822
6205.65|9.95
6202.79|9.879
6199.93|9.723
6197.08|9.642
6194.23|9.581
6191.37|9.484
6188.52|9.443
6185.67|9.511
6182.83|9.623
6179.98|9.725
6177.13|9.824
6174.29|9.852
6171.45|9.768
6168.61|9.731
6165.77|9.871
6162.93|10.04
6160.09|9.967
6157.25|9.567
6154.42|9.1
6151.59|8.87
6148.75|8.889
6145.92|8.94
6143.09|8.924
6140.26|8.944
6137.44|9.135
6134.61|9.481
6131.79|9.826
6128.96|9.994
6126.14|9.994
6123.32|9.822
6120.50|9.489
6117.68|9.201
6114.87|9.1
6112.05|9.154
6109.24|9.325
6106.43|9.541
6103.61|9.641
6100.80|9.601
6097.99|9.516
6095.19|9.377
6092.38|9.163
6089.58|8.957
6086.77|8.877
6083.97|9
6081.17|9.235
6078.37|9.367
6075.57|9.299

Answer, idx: 8.87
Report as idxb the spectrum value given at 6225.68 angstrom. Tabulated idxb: 9.555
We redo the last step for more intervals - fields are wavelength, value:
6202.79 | 9.879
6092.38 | 9.163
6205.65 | 9.95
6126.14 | 9.994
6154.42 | 9.1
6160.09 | 9.967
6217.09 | 9.612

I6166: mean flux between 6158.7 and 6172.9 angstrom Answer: 9.88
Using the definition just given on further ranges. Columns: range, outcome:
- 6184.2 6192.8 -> 9.48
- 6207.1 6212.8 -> 9.73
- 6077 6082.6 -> 9.3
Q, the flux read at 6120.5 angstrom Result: 9.489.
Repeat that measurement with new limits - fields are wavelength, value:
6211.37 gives 9.628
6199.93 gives 9.723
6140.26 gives 8.944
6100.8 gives 9.601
